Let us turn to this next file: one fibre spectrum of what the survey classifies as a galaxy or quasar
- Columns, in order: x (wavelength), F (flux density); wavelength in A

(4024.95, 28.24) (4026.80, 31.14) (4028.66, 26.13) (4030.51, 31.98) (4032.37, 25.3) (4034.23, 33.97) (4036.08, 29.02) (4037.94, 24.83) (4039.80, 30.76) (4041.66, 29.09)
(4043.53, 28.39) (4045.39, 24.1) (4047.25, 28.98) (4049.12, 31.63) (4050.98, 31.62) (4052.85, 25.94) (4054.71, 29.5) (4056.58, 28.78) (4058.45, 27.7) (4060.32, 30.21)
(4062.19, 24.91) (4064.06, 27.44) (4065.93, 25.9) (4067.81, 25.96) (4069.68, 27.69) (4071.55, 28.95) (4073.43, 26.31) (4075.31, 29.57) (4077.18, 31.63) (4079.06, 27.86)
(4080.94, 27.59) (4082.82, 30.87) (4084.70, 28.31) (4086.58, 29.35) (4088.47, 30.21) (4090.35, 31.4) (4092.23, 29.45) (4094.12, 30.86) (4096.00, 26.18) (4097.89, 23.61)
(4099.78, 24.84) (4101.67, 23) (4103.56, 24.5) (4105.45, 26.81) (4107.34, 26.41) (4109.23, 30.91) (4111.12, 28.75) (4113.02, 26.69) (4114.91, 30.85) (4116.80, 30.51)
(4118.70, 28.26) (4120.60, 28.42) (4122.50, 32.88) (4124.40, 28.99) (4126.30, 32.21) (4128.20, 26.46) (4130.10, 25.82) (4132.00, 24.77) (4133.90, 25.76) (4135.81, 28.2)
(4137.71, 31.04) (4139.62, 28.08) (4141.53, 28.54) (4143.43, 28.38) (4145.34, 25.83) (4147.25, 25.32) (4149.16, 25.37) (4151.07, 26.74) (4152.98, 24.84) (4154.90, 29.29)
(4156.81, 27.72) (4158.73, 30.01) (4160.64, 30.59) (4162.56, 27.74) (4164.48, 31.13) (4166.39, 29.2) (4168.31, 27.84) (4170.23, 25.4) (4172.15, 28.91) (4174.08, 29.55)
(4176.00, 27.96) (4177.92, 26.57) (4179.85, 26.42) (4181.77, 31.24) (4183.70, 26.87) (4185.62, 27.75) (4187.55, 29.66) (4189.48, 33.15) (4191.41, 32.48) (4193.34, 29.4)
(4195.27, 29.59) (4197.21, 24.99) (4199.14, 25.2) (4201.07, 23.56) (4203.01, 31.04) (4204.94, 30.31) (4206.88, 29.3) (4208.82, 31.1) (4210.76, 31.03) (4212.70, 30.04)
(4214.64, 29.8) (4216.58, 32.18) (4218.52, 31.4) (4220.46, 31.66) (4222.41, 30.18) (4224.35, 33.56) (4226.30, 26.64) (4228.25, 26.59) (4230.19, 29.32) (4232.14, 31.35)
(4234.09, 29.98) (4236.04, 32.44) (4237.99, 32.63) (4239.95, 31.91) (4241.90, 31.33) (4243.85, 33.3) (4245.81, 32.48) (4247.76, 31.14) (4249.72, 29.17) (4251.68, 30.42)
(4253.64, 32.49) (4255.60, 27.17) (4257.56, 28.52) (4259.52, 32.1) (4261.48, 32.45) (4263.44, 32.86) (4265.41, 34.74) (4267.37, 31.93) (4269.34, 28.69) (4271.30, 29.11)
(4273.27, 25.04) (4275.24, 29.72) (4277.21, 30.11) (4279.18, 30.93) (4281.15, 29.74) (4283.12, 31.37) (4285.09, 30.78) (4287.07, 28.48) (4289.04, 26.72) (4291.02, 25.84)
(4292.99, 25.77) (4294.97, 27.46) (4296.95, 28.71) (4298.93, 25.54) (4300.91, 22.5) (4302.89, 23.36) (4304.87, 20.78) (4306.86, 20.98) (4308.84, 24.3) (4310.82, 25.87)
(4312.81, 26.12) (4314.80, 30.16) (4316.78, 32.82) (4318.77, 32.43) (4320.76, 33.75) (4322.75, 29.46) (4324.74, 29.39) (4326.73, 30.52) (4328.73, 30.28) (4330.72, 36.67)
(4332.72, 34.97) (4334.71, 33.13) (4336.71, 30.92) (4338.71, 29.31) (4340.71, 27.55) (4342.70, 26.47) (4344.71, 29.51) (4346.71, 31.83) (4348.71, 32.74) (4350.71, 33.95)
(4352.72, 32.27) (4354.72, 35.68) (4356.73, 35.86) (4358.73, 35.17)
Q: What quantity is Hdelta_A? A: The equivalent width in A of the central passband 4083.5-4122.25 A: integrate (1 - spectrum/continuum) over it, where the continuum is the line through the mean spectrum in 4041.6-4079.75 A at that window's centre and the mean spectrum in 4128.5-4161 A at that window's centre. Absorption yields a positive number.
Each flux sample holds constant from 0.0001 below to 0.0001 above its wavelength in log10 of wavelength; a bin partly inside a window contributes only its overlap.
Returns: -0.4 A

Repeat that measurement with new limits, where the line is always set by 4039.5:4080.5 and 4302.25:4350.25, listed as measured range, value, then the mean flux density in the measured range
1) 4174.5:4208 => 0.28 A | 28.6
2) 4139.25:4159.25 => 1.01 A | 27.2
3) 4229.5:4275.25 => -2.81 A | 30.9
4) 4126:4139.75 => 0.49 A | 27.6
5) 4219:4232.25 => -0.40 A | 29.9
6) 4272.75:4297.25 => 0.55 A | 28.6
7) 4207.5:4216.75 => -0.56 A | 30.6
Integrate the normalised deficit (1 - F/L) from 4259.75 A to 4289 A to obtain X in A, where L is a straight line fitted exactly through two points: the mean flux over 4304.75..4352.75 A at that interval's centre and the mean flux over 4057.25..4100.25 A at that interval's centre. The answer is -0.8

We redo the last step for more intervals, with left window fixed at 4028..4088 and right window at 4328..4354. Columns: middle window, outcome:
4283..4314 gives 5.3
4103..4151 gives 2.0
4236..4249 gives -0.7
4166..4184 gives 1.1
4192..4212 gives 0.9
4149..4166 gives 0.7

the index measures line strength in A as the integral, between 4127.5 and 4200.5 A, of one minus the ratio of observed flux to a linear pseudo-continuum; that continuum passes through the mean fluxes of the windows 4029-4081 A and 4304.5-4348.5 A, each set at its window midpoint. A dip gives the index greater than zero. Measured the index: 2.3 A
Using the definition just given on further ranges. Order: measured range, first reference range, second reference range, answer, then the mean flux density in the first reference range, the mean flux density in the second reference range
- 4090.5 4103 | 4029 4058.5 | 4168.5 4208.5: 0.9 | 28.8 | 28.5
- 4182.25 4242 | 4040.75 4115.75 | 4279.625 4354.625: -2.6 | 28.1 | 29.1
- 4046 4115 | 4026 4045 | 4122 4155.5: 0.6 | 28.9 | 27.6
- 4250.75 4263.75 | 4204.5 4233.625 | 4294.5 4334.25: -0.5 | 30.3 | 28.4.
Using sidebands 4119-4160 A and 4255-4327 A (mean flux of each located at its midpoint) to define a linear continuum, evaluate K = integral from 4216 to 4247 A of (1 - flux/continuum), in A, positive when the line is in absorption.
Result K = -3.04 A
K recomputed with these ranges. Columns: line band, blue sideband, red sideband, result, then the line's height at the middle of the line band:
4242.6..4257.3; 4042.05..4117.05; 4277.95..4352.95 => -1.0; 28.8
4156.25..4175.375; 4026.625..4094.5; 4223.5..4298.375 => 0.4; 29.4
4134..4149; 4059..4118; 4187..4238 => 0.6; 28.8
